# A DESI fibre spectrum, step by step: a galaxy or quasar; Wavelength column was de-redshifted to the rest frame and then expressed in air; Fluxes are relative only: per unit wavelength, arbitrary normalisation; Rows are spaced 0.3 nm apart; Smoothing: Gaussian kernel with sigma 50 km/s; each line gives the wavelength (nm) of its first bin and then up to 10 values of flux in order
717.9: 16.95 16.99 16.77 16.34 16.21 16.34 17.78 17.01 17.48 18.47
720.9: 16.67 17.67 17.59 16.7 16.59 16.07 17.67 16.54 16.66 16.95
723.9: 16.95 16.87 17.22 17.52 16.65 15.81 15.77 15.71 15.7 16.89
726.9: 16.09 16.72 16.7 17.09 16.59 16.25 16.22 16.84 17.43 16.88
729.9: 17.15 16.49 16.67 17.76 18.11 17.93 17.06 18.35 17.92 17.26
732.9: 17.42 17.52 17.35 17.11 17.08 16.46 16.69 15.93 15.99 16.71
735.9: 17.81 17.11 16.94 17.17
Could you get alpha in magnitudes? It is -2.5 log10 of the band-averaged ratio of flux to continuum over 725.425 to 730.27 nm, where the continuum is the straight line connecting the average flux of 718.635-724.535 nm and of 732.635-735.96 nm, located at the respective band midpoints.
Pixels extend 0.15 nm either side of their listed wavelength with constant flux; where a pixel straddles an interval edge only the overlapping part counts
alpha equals 0.028 mag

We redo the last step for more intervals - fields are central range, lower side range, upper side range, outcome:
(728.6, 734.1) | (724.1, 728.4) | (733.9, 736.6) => -0.04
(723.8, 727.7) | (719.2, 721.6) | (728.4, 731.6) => 0.05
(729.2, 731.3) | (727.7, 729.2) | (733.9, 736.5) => -0.04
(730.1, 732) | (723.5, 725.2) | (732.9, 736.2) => -0.03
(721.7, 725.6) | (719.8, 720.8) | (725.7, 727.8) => 0.01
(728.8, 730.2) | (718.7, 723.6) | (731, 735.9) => 0.01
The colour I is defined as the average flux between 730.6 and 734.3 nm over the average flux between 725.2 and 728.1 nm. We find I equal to 1.1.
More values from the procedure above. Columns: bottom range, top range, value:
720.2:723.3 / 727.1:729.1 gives 0.97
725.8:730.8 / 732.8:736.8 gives 1.02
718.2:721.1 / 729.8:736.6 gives 1.01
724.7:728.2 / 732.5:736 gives 1.03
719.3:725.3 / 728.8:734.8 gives 1.01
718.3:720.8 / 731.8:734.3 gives 1.03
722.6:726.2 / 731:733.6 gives 1.06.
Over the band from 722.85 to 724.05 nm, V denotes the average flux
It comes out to 16.8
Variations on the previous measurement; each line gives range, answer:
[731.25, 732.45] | 17.8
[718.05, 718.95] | 16.7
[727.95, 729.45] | 16.7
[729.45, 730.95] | 17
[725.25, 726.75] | 16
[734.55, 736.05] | 16.6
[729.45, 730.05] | 17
